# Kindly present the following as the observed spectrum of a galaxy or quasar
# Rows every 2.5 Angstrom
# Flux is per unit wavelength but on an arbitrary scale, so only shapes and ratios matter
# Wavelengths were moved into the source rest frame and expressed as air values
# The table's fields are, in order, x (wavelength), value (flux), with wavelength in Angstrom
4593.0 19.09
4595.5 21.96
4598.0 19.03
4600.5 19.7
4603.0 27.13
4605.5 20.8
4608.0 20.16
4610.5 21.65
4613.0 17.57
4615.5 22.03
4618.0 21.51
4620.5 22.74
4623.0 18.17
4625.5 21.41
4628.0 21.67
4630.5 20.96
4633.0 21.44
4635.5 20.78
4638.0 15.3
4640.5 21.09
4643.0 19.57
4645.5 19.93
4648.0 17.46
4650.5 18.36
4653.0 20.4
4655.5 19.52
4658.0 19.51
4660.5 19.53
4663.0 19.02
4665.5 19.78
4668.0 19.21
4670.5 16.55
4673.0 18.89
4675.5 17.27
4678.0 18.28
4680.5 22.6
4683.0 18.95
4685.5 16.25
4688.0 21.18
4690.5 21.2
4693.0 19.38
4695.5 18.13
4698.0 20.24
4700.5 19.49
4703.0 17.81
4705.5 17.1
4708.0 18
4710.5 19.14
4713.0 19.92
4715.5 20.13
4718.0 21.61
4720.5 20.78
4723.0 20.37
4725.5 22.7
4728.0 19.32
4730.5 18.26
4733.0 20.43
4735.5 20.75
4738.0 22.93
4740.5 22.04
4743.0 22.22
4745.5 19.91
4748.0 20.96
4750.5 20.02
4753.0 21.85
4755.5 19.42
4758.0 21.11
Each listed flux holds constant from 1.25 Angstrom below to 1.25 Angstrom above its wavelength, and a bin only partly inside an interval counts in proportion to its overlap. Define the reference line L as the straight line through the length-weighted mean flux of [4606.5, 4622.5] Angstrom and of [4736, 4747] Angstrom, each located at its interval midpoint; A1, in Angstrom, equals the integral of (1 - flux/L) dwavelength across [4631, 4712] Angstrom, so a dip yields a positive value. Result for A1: 7.93 Angstrom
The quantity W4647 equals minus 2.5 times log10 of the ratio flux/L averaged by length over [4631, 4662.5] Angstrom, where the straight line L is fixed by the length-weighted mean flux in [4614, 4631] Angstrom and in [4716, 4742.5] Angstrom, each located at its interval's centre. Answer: 0.09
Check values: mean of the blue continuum 21.2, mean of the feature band 19.4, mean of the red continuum 20.9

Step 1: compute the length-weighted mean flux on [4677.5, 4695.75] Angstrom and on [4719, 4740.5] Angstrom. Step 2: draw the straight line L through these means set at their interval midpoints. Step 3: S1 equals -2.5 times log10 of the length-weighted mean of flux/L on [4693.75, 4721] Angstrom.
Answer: 0.051 mag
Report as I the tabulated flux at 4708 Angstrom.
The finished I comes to 18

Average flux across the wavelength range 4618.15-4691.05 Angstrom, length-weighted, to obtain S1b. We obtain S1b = 19.6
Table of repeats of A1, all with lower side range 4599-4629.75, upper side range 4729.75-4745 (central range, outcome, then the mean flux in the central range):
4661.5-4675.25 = 1.7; 18.6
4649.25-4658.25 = 0.7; 19.4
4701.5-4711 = 1.4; 18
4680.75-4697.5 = 1.4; 19.4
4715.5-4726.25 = 0.0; 21.2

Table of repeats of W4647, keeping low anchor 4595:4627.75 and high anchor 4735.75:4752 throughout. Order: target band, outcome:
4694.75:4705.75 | 0.14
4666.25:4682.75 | 0.13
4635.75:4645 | 0.12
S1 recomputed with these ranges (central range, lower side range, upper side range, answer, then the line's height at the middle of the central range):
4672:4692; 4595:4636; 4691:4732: 0.04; 20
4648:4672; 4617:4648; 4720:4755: 0.08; 20.4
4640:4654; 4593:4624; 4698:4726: 0.06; 20.5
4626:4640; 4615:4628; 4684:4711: 0.04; 20.8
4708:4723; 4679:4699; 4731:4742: 0.03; 20.6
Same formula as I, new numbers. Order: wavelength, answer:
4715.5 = 20.13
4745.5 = 19.91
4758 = 21.11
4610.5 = 21.65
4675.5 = 17.27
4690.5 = 21.2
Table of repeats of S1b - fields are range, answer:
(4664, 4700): 19.1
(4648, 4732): 19.3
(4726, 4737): 20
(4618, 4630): 21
